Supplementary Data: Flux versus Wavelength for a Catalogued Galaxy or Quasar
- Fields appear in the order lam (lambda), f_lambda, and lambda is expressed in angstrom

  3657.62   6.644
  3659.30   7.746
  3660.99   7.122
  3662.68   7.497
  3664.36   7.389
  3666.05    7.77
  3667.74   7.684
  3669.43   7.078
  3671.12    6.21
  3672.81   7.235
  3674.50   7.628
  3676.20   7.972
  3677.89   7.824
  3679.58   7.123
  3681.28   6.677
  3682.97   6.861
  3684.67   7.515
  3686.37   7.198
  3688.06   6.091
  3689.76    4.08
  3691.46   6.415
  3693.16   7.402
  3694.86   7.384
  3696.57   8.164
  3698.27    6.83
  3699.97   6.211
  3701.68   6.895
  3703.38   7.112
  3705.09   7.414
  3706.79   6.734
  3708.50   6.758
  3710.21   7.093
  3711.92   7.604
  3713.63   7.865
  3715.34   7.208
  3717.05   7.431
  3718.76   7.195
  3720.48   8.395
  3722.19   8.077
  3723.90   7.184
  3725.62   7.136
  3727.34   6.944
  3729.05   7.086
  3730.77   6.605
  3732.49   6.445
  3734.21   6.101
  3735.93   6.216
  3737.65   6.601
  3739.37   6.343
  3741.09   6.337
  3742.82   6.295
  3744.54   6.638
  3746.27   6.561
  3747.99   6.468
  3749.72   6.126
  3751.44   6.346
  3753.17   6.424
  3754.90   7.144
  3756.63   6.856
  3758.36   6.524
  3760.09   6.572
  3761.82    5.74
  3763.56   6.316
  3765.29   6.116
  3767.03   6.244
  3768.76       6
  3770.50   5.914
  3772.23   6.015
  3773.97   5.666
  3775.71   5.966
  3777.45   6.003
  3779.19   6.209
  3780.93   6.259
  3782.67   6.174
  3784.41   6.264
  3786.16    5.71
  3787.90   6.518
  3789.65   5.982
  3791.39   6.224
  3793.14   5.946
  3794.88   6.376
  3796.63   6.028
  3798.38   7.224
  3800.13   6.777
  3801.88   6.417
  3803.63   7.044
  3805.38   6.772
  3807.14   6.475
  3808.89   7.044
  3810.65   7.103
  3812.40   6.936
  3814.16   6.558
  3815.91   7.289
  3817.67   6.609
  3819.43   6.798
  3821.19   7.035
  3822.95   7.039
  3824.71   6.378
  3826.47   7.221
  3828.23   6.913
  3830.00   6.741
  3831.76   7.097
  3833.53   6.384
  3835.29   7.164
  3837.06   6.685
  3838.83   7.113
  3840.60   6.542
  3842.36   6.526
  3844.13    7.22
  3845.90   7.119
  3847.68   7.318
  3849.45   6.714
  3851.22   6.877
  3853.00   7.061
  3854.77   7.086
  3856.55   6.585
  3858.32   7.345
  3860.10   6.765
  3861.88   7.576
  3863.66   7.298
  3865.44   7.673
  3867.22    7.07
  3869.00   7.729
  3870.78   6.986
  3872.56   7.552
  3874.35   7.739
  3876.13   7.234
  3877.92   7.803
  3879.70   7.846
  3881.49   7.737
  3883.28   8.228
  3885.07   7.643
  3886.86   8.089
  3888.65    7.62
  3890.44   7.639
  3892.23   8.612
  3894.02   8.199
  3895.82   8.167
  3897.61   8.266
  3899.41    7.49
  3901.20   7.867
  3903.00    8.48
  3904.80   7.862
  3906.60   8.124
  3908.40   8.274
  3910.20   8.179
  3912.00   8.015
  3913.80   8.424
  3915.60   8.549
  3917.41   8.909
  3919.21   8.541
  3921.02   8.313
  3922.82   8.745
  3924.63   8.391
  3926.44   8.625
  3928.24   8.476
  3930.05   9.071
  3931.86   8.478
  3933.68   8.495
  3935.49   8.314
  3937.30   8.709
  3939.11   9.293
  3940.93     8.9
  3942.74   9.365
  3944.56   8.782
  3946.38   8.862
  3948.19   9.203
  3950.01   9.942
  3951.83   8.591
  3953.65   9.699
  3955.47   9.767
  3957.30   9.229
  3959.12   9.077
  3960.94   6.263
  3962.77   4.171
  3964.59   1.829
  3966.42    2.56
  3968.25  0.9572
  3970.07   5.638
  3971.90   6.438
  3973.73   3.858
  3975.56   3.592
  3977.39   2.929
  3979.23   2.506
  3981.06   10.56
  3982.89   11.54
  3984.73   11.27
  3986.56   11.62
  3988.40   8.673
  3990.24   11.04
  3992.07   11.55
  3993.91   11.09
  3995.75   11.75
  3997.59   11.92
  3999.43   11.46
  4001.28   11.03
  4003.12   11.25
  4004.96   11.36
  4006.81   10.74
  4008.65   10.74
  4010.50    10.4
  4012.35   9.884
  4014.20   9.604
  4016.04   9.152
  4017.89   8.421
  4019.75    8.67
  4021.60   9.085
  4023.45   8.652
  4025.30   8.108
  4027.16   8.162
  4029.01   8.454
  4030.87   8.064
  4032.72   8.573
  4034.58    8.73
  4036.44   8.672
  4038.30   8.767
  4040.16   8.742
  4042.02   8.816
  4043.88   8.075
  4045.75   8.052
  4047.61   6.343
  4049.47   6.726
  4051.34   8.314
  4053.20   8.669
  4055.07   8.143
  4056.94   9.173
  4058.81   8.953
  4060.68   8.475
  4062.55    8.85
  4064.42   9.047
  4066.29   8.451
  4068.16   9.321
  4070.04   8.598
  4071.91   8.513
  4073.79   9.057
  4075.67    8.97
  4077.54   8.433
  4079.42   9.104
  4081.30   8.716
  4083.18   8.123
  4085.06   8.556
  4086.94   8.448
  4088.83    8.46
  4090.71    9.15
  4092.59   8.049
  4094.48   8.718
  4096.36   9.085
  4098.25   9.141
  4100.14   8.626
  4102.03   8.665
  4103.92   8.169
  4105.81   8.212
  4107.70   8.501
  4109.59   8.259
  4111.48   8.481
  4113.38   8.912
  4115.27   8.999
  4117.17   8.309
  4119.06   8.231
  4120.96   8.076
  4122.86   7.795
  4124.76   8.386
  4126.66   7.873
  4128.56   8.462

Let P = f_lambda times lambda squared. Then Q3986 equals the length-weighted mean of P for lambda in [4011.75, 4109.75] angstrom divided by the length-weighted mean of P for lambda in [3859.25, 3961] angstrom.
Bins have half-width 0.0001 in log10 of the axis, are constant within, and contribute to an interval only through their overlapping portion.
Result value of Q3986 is 1.12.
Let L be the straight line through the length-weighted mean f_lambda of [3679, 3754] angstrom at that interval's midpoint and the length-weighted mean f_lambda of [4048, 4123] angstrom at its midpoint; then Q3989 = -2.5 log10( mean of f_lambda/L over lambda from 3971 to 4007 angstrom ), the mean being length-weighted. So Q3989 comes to -0.15 mag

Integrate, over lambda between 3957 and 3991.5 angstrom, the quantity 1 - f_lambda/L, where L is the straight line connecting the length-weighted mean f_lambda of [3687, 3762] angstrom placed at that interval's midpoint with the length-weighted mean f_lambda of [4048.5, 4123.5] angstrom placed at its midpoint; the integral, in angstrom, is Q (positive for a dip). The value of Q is 6.5 angstrom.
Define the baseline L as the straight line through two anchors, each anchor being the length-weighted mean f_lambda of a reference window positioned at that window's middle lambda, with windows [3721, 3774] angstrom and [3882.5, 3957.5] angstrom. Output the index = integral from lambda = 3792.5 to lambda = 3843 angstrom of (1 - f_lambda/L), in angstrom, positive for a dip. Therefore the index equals 3.8 angstrom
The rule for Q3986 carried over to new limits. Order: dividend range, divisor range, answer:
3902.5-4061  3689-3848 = 1.42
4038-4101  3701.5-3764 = 1.49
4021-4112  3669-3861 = 1.48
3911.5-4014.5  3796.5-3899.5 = 1.26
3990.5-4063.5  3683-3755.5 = 1.59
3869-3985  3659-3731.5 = 1.21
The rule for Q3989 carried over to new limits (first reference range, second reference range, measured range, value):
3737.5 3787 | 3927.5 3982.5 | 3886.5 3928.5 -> -0.188 mag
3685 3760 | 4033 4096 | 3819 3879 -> 0.058 mag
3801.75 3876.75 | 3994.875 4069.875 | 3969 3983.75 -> 0.417 mag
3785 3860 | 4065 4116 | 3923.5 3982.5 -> 0.060 mag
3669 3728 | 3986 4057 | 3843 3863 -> 0.164 mag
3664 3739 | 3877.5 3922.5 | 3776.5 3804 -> 0.193 mag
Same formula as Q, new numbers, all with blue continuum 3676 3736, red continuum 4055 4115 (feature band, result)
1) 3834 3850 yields 1.5 angstrom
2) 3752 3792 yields 6.1 angstrom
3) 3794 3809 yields 1.6 angstrom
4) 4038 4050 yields 0.8 angstrom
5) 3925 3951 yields -2.7 angstrom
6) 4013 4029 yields -0.6 angstrom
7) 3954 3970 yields 4.9 angstrom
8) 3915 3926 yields -0.8 angstrom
